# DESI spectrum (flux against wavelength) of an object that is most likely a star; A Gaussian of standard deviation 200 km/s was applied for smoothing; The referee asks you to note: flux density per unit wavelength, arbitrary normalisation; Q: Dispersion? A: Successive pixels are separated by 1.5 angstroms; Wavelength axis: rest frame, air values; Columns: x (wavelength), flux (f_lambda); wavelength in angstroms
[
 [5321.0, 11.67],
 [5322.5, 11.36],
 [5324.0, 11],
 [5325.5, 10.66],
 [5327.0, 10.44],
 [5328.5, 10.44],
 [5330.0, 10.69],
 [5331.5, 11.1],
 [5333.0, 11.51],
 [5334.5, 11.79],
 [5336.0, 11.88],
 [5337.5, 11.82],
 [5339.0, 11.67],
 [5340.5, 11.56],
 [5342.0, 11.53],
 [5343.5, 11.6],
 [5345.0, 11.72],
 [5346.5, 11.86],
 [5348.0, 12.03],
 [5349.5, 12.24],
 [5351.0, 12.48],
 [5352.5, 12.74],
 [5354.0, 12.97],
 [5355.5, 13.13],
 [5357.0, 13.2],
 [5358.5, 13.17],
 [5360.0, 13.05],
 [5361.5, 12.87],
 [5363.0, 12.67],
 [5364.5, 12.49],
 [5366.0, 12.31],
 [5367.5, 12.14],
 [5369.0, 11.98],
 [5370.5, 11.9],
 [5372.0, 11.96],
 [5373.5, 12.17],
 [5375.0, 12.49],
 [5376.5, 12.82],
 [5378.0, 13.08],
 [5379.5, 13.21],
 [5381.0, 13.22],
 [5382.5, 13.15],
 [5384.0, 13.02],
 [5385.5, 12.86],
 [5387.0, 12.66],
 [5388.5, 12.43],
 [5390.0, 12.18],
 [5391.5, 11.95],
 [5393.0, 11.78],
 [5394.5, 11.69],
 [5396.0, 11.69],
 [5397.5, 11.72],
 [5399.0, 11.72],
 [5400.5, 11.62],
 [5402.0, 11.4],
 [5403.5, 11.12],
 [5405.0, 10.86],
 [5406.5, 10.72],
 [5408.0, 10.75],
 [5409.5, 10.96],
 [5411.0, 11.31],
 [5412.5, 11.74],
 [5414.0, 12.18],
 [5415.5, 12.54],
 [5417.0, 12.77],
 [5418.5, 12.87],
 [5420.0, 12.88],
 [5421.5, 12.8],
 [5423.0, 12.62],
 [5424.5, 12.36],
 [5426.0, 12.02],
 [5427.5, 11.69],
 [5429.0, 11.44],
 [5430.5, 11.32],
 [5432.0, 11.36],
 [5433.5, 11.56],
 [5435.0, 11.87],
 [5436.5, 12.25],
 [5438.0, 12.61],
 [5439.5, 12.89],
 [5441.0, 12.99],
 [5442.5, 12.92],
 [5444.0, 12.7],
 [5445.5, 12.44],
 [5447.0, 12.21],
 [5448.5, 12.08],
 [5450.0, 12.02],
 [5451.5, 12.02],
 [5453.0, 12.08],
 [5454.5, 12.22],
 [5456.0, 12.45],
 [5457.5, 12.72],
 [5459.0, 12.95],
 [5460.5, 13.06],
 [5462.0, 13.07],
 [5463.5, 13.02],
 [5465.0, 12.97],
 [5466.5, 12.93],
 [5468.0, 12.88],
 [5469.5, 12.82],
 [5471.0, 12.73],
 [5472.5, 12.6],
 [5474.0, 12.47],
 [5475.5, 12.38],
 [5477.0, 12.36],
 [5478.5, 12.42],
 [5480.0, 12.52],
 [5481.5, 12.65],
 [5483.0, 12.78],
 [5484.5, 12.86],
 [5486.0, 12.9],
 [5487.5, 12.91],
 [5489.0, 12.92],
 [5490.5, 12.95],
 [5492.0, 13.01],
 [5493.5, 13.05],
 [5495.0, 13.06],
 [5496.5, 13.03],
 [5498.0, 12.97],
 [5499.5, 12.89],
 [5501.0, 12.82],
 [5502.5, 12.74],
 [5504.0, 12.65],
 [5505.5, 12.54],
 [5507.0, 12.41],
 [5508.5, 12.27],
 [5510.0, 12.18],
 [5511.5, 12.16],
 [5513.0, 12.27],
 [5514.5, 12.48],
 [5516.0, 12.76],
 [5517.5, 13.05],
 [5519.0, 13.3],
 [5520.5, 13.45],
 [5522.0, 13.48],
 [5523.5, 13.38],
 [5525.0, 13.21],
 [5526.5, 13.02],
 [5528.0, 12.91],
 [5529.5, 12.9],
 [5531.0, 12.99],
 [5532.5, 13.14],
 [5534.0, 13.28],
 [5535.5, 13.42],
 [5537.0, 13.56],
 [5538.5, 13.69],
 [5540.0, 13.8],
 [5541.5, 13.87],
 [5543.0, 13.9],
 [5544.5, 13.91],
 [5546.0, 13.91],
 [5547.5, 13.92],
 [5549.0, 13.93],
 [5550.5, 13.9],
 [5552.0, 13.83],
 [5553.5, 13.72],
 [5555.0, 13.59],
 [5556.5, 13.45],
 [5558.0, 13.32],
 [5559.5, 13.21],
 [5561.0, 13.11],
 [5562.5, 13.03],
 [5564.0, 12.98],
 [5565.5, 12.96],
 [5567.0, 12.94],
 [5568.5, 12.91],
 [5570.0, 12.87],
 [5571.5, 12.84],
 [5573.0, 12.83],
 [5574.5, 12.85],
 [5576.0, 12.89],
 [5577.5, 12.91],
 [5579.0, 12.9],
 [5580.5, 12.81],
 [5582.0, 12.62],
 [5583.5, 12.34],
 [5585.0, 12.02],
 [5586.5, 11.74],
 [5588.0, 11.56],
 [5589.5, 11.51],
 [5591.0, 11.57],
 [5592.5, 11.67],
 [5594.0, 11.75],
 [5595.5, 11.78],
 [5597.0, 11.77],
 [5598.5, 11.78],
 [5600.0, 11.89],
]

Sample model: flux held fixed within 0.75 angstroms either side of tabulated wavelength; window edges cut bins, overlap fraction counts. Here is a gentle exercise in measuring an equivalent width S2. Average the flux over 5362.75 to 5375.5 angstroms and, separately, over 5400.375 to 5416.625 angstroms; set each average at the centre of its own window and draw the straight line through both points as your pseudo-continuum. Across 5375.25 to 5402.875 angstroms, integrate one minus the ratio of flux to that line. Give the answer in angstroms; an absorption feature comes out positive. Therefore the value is -1.2 angstroms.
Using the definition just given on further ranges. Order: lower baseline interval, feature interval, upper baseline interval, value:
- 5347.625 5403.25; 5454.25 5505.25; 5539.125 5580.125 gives 0.6 angstroms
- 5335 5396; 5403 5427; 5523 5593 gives 1.2 angstroms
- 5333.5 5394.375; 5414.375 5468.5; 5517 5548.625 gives 1.9 angstroms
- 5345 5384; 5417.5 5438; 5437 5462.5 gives 0.7 angstroms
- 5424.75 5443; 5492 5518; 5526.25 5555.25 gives 0.8 angstroms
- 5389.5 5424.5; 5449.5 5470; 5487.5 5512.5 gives -0.5 angstroms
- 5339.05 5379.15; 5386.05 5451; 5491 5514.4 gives 2.6 angstroms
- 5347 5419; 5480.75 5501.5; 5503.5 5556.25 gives 0.1 angstroms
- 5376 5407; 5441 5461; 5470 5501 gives 0.1 angstroms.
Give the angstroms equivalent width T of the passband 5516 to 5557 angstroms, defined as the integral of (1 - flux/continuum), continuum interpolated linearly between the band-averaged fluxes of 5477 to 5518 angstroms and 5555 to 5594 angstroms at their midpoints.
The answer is -2.6 angstroms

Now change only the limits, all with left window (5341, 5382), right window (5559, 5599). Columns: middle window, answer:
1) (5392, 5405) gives 1.0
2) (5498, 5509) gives -0.2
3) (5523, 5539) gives -1.0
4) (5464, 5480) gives -0.2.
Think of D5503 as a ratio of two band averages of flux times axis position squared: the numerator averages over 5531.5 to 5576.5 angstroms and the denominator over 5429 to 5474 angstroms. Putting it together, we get 1.1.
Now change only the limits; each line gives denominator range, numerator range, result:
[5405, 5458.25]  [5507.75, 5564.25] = 1.14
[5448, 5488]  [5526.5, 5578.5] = 1.09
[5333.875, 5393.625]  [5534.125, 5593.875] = 1.13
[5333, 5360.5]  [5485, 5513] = 1.10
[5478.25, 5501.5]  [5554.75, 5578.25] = 1.04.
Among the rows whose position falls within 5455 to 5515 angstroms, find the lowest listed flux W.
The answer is 12.16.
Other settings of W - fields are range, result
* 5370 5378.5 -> 11.9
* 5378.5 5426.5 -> 10.72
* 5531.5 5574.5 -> 12.83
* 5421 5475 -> 11.32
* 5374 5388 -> 12.49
